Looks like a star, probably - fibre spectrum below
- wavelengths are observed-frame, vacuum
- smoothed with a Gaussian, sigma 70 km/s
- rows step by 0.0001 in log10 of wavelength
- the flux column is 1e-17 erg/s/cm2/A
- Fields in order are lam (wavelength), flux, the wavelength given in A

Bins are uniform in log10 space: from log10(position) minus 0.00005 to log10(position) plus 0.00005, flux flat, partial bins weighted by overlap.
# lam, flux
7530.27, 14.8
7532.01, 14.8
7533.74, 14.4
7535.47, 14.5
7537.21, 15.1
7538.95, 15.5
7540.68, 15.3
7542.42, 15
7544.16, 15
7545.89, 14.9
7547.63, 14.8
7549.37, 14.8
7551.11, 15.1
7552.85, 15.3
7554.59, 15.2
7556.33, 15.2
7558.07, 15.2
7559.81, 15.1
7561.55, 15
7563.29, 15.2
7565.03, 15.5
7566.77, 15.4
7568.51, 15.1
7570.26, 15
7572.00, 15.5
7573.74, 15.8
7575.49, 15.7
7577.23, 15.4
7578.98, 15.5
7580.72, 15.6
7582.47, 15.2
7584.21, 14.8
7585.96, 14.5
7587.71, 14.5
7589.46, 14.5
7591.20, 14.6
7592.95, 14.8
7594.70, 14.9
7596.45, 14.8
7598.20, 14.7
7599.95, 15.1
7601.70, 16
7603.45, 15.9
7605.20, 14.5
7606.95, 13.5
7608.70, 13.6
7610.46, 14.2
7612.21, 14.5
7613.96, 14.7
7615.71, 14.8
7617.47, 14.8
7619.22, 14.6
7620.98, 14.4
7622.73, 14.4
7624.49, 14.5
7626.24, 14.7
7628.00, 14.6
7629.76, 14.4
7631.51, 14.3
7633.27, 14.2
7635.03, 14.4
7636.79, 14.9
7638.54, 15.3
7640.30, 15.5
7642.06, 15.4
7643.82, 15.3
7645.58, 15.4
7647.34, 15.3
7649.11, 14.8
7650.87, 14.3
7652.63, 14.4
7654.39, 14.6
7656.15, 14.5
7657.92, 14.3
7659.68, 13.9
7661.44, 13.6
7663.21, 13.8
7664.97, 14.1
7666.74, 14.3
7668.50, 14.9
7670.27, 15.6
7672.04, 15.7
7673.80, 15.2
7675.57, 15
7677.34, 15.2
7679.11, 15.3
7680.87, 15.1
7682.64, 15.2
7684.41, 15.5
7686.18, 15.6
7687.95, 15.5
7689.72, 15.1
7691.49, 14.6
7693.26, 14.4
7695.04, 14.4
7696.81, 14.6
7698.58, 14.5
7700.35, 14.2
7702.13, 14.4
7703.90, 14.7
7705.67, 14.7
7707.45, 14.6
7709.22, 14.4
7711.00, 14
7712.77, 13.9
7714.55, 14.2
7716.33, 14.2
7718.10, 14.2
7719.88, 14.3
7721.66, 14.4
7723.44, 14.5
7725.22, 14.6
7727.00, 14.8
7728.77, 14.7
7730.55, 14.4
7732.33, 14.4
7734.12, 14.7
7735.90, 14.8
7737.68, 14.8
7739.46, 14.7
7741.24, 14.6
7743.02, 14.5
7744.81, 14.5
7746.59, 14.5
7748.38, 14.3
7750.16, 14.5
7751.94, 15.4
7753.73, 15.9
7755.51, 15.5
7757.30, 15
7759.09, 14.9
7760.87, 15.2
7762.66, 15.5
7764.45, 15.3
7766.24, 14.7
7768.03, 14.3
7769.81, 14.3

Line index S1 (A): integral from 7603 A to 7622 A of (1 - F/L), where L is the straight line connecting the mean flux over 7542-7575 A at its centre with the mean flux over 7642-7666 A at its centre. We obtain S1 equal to 0.4 A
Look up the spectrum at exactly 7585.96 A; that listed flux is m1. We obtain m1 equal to 14.5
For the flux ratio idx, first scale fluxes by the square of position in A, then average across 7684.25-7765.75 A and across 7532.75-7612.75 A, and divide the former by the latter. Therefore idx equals 1.02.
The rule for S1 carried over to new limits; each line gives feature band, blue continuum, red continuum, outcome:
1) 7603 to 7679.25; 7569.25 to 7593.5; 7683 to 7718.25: 1.0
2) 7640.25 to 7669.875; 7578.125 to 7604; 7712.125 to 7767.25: 0.6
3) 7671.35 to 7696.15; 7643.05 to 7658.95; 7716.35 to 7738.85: -0.8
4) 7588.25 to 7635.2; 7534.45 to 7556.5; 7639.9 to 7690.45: 1.1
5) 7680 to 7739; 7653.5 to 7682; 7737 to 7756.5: 0.6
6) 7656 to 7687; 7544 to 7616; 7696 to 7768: -0.1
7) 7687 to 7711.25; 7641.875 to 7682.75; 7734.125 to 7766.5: 0.4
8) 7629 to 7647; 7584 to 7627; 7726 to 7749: -0.4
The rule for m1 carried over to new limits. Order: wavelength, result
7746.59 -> 14.5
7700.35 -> 14.2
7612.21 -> 14.5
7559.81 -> 15.1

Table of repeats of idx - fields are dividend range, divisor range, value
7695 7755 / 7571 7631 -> 1.01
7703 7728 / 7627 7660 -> 1.00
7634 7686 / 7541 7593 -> 1.01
